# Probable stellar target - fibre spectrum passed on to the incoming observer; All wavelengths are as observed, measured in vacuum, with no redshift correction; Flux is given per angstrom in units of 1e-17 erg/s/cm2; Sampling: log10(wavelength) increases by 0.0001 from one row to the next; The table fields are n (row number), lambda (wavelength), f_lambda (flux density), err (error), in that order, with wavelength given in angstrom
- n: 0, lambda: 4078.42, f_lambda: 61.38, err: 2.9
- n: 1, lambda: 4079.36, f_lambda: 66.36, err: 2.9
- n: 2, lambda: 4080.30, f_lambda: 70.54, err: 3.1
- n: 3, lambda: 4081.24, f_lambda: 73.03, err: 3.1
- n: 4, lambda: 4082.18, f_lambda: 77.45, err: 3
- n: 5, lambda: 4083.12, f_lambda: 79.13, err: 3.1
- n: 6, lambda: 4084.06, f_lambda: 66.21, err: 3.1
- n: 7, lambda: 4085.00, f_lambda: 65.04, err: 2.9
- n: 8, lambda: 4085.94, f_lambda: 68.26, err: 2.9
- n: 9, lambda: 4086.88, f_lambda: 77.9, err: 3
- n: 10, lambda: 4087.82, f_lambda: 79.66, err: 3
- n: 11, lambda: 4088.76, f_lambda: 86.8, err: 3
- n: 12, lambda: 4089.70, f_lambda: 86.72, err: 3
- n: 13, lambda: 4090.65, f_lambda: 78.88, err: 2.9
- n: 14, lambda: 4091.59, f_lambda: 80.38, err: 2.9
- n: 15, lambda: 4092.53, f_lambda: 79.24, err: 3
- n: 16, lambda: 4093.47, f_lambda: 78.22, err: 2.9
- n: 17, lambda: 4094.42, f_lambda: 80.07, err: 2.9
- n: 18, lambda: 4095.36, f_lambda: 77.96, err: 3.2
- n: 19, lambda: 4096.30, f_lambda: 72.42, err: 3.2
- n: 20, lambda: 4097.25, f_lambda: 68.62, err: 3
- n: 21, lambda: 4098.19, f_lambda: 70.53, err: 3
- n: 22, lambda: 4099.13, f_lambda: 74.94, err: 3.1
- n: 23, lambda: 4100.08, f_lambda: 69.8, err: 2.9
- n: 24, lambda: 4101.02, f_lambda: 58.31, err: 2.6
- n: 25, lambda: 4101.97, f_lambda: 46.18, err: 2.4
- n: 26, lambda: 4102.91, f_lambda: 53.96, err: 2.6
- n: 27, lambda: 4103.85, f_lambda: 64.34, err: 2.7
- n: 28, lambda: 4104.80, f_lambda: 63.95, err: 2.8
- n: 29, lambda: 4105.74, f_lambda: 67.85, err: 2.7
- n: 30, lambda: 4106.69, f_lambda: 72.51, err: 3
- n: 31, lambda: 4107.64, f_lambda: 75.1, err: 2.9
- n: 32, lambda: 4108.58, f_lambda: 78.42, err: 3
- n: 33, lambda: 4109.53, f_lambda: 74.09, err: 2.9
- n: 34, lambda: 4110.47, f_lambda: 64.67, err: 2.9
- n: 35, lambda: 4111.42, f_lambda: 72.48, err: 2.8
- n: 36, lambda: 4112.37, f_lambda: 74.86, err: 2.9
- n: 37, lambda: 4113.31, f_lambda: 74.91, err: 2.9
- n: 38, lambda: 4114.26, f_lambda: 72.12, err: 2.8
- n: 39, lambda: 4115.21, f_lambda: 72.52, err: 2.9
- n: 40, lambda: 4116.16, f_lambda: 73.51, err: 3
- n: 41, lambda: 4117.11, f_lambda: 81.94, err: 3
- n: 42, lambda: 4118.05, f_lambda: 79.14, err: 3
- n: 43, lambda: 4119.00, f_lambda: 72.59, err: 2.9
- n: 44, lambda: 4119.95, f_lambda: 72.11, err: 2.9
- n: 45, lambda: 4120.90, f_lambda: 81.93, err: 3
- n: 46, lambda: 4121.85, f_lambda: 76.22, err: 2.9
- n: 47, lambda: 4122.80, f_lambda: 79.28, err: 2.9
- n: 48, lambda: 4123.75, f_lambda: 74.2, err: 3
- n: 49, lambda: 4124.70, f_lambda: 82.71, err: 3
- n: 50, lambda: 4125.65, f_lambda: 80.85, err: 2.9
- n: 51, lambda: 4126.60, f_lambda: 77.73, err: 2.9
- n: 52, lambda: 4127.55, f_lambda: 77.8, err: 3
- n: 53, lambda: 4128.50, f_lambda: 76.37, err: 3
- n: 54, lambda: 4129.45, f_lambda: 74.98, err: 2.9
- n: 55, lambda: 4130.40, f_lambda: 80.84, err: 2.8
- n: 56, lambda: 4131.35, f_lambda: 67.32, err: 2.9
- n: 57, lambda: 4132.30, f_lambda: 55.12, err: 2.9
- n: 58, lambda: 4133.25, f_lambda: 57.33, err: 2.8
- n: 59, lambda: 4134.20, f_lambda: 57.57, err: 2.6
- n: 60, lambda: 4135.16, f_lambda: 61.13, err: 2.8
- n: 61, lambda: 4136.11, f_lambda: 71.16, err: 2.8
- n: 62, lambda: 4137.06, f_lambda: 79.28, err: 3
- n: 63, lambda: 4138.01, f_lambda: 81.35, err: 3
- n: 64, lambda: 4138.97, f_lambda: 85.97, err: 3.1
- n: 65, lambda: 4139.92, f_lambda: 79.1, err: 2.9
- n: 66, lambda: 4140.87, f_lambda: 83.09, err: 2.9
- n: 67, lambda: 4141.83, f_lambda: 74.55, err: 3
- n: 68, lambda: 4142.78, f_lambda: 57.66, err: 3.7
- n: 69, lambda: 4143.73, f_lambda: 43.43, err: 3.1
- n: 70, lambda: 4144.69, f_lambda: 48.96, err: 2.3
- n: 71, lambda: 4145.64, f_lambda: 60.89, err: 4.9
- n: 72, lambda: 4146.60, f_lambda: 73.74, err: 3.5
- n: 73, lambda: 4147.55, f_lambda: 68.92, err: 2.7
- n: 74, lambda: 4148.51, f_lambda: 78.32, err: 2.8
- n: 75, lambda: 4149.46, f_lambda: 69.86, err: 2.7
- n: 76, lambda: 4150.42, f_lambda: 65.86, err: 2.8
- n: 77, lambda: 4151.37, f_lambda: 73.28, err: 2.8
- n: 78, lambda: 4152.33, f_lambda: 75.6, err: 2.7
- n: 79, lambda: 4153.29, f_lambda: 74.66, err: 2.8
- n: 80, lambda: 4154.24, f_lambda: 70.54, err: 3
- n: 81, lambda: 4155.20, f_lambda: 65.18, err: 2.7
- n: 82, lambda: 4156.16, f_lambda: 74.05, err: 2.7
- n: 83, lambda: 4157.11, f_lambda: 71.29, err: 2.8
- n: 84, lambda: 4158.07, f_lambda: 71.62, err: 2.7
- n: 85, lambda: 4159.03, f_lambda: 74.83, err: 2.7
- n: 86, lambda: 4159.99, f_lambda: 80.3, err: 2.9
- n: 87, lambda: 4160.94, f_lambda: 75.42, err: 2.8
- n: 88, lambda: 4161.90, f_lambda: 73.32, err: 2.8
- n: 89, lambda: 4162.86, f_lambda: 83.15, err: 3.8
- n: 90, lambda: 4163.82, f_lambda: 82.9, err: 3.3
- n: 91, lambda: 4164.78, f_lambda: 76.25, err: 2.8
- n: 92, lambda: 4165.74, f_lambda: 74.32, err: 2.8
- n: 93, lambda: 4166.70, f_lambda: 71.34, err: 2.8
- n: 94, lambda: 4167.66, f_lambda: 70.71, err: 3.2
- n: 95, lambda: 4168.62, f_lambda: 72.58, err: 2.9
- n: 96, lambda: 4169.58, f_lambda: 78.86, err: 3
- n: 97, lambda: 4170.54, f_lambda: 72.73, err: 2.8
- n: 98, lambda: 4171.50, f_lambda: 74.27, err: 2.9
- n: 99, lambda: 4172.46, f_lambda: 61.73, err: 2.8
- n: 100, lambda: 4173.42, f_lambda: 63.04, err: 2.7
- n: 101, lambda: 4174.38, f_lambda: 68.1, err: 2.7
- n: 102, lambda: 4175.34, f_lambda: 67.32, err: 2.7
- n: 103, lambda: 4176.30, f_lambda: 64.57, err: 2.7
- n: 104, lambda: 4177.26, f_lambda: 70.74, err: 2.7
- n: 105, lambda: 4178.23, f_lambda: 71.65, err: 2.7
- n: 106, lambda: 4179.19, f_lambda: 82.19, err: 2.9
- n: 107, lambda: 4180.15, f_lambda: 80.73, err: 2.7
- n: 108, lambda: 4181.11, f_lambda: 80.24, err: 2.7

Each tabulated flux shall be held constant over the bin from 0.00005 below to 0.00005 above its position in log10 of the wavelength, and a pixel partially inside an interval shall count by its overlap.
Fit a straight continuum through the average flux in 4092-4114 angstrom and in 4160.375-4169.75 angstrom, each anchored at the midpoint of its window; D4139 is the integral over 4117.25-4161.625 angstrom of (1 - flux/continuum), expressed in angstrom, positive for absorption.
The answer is 0.81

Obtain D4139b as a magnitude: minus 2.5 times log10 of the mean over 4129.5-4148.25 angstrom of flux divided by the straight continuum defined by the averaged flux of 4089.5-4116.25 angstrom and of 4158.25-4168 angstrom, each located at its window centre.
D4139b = 0.09 mag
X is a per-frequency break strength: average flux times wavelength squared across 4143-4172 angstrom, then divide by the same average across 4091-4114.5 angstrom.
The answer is 1.04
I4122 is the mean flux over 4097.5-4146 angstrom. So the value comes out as 70.8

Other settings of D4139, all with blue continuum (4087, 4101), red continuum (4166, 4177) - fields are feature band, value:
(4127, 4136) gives 0.69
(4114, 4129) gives -0.55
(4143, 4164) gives 0.27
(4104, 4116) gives 0.57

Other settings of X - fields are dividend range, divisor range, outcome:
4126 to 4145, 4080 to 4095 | 0.93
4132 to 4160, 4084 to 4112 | 0.99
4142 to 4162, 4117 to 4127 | 0.90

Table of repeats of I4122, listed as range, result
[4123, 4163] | 71.6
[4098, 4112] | 67.1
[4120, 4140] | 74.1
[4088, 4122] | 73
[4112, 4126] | 76.6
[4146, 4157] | 71.7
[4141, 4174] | 70.8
